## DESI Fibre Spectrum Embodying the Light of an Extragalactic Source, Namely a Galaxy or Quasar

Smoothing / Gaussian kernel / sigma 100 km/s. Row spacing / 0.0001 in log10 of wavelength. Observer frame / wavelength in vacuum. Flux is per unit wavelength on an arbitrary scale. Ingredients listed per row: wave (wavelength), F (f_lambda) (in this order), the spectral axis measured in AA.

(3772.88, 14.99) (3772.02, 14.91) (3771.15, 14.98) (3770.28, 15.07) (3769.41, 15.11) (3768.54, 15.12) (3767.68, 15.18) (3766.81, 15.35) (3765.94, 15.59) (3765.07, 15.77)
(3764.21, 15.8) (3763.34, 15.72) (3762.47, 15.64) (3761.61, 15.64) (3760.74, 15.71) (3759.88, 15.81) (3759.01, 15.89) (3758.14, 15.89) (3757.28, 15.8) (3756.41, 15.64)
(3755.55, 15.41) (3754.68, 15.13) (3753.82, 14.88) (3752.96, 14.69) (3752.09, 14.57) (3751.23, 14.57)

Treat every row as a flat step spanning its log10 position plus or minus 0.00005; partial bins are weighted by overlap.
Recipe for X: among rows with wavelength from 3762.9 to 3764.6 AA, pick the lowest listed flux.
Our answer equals 15.72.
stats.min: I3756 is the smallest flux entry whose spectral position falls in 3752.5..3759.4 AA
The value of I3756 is 14.69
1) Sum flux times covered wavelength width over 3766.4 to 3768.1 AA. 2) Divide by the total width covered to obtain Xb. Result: 15.2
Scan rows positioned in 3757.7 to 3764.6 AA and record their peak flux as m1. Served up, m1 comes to 15.89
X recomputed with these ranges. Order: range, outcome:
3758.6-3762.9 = 15.64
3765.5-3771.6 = 14.98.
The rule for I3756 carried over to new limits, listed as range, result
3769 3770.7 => 15.07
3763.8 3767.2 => 15.35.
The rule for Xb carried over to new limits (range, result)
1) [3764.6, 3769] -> 15.4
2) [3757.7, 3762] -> 15.8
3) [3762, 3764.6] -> 15.7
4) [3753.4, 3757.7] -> 15.4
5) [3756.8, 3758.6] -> 15.8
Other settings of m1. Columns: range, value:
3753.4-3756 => 15.41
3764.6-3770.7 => 15.77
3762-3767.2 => 15.8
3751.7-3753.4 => 14.69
